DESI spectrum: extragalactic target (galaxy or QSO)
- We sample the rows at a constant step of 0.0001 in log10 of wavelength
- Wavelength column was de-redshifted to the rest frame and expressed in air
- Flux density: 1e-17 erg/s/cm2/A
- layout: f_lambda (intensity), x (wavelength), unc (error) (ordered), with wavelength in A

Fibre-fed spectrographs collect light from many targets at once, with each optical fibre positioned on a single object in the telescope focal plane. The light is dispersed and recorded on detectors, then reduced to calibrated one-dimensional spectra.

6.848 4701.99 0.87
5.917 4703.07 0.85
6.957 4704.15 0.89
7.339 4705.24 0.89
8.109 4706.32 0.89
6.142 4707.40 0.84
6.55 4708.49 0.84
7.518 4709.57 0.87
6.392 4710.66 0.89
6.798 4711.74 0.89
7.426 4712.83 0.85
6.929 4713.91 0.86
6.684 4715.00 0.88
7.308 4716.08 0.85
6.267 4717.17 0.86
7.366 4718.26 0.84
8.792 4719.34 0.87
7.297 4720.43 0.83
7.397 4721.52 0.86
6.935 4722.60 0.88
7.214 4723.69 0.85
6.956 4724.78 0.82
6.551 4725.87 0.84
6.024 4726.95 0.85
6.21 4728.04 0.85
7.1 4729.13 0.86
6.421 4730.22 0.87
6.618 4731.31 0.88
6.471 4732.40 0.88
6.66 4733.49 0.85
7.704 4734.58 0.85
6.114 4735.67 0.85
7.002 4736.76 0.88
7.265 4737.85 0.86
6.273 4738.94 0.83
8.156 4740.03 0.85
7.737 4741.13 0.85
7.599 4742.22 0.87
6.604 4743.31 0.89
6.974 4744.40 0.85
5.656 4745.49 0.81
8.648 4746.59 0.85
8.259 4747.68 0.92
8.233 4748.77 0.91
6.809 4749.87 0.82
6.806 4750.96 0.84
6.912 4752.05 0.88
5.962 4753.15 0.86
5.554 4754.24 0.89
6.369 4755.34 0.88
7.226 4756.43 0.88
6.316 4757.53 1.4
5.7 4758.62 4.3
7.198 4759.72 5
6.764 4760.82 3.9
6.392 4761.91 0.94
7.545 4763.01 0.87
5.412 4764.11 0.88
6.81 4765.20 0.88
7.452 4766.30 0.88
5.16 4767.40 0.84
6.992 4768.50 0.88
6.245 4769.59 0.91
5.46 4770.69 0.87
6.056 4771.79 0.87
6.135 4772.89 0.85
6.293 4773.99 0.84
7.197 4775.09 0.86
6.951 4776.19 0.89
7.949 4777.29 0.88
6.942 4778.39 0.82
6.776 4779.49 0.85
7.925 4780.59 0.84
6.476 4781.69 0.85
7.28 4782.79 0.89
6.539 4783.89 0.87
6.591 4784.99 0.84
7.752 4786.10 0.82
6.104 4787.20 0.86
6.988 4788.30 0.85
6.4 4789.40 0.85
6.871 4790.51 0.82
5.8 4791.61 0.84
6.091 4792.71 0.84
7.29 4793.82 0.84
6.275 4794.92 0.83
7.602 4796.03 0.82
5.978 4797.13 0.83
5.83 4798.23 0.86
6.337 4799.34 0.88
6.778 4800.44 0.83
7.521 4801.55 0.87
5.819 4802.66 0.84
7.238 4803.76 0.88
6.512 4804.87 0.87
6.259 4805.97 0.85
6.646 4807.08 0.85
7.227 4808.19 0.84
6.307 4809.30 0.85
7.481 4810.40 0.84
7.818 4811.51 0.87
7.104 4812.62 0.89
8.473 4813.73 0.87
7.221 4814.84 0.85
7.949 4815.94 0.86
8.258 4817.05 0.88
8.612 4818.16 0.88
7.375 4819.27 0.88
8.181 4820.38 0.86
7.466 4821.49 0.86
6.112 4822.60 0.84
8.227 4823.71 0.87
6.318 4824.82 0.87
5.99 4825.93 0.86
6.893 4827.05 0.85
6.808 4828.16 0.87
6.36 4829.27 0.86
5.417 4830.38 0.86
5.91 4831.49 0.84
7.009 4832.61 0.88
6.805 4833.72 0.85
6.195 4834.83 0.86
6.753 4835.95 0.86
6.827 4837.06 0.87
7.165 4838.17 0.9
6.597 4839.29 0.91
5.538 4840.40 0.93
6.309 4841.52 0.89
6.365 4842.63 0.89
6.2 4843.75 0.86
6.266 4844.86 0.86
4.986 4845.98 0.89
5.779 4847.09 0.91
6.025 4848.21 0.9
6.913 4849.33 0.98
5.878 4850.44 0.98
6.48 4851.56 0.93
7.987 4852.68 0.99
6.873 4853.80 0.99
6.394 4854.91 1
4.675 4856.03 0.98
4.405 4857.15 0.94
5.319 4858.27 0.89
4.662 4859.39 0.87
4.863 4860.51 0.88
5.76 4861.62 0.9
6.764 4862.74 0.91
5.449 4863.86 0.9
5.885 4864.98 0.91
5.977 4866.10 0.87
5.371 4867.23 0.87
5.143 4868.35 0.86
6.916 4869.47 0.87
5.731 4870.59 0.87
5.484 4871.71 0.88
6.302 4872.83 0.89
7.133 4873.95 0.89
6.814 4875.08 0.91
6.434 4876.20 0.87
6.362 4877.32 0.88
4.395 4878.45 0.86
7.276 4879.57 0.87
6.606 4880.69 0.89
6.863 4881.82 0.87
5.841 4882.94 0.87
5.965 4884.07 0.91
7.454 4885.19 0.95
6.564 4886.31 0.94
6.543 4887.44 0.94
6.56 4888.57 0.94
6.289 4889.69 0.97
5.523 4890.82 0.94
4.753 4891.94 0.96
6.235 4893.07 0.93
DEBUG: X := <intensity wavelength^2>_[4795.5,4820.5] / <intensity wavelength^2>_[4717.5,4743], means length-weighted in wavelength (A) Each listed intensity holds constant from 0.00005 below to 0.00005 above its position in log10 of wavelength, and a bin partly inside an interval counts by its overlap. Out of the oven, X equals 1.05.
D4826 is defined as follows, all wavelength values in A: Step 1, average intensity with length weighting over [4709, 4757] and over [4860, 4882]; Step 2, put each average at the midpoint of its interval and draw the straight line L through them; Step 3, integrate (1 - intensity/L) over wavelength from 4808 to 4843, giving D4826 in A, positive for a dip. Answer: -3.3 A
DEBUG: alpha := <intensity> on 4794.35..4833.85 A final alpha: 6.95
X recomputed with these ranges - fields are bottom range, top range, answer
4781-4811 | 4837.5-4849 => 0.94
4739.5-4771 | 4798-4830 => 1.07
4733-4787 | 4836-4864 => 0.92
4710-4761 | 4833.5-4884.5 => 0.93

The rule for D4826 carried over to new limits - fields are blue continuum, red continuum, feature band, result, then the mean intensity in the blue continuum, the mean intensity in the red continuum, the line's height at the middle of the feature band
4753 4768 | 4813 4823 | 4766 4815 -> 2.5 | 6.43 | 7.76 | 7.12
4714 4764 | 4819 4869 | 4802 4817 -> -1.6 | 6.92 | 6.23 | 6.46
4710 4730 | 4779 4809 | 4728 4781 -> 0.4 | 6.97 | 6.7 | 6.84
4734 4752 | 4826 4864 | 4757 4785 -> 1.2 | 7.23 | 6.14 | 6.93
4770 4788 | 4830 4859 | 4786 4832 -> -2.7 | 6.77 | 6.19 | 6.51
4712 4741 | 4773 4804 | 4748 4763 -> 0.4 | 6.97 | 6.76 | 6.87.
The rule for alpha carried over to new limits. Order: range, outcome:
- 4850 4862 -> 5.75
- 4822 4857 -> 6.37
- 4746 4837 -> 6.82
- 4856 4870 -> 5.5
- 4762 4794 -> 6.66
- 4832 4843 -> 6.56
